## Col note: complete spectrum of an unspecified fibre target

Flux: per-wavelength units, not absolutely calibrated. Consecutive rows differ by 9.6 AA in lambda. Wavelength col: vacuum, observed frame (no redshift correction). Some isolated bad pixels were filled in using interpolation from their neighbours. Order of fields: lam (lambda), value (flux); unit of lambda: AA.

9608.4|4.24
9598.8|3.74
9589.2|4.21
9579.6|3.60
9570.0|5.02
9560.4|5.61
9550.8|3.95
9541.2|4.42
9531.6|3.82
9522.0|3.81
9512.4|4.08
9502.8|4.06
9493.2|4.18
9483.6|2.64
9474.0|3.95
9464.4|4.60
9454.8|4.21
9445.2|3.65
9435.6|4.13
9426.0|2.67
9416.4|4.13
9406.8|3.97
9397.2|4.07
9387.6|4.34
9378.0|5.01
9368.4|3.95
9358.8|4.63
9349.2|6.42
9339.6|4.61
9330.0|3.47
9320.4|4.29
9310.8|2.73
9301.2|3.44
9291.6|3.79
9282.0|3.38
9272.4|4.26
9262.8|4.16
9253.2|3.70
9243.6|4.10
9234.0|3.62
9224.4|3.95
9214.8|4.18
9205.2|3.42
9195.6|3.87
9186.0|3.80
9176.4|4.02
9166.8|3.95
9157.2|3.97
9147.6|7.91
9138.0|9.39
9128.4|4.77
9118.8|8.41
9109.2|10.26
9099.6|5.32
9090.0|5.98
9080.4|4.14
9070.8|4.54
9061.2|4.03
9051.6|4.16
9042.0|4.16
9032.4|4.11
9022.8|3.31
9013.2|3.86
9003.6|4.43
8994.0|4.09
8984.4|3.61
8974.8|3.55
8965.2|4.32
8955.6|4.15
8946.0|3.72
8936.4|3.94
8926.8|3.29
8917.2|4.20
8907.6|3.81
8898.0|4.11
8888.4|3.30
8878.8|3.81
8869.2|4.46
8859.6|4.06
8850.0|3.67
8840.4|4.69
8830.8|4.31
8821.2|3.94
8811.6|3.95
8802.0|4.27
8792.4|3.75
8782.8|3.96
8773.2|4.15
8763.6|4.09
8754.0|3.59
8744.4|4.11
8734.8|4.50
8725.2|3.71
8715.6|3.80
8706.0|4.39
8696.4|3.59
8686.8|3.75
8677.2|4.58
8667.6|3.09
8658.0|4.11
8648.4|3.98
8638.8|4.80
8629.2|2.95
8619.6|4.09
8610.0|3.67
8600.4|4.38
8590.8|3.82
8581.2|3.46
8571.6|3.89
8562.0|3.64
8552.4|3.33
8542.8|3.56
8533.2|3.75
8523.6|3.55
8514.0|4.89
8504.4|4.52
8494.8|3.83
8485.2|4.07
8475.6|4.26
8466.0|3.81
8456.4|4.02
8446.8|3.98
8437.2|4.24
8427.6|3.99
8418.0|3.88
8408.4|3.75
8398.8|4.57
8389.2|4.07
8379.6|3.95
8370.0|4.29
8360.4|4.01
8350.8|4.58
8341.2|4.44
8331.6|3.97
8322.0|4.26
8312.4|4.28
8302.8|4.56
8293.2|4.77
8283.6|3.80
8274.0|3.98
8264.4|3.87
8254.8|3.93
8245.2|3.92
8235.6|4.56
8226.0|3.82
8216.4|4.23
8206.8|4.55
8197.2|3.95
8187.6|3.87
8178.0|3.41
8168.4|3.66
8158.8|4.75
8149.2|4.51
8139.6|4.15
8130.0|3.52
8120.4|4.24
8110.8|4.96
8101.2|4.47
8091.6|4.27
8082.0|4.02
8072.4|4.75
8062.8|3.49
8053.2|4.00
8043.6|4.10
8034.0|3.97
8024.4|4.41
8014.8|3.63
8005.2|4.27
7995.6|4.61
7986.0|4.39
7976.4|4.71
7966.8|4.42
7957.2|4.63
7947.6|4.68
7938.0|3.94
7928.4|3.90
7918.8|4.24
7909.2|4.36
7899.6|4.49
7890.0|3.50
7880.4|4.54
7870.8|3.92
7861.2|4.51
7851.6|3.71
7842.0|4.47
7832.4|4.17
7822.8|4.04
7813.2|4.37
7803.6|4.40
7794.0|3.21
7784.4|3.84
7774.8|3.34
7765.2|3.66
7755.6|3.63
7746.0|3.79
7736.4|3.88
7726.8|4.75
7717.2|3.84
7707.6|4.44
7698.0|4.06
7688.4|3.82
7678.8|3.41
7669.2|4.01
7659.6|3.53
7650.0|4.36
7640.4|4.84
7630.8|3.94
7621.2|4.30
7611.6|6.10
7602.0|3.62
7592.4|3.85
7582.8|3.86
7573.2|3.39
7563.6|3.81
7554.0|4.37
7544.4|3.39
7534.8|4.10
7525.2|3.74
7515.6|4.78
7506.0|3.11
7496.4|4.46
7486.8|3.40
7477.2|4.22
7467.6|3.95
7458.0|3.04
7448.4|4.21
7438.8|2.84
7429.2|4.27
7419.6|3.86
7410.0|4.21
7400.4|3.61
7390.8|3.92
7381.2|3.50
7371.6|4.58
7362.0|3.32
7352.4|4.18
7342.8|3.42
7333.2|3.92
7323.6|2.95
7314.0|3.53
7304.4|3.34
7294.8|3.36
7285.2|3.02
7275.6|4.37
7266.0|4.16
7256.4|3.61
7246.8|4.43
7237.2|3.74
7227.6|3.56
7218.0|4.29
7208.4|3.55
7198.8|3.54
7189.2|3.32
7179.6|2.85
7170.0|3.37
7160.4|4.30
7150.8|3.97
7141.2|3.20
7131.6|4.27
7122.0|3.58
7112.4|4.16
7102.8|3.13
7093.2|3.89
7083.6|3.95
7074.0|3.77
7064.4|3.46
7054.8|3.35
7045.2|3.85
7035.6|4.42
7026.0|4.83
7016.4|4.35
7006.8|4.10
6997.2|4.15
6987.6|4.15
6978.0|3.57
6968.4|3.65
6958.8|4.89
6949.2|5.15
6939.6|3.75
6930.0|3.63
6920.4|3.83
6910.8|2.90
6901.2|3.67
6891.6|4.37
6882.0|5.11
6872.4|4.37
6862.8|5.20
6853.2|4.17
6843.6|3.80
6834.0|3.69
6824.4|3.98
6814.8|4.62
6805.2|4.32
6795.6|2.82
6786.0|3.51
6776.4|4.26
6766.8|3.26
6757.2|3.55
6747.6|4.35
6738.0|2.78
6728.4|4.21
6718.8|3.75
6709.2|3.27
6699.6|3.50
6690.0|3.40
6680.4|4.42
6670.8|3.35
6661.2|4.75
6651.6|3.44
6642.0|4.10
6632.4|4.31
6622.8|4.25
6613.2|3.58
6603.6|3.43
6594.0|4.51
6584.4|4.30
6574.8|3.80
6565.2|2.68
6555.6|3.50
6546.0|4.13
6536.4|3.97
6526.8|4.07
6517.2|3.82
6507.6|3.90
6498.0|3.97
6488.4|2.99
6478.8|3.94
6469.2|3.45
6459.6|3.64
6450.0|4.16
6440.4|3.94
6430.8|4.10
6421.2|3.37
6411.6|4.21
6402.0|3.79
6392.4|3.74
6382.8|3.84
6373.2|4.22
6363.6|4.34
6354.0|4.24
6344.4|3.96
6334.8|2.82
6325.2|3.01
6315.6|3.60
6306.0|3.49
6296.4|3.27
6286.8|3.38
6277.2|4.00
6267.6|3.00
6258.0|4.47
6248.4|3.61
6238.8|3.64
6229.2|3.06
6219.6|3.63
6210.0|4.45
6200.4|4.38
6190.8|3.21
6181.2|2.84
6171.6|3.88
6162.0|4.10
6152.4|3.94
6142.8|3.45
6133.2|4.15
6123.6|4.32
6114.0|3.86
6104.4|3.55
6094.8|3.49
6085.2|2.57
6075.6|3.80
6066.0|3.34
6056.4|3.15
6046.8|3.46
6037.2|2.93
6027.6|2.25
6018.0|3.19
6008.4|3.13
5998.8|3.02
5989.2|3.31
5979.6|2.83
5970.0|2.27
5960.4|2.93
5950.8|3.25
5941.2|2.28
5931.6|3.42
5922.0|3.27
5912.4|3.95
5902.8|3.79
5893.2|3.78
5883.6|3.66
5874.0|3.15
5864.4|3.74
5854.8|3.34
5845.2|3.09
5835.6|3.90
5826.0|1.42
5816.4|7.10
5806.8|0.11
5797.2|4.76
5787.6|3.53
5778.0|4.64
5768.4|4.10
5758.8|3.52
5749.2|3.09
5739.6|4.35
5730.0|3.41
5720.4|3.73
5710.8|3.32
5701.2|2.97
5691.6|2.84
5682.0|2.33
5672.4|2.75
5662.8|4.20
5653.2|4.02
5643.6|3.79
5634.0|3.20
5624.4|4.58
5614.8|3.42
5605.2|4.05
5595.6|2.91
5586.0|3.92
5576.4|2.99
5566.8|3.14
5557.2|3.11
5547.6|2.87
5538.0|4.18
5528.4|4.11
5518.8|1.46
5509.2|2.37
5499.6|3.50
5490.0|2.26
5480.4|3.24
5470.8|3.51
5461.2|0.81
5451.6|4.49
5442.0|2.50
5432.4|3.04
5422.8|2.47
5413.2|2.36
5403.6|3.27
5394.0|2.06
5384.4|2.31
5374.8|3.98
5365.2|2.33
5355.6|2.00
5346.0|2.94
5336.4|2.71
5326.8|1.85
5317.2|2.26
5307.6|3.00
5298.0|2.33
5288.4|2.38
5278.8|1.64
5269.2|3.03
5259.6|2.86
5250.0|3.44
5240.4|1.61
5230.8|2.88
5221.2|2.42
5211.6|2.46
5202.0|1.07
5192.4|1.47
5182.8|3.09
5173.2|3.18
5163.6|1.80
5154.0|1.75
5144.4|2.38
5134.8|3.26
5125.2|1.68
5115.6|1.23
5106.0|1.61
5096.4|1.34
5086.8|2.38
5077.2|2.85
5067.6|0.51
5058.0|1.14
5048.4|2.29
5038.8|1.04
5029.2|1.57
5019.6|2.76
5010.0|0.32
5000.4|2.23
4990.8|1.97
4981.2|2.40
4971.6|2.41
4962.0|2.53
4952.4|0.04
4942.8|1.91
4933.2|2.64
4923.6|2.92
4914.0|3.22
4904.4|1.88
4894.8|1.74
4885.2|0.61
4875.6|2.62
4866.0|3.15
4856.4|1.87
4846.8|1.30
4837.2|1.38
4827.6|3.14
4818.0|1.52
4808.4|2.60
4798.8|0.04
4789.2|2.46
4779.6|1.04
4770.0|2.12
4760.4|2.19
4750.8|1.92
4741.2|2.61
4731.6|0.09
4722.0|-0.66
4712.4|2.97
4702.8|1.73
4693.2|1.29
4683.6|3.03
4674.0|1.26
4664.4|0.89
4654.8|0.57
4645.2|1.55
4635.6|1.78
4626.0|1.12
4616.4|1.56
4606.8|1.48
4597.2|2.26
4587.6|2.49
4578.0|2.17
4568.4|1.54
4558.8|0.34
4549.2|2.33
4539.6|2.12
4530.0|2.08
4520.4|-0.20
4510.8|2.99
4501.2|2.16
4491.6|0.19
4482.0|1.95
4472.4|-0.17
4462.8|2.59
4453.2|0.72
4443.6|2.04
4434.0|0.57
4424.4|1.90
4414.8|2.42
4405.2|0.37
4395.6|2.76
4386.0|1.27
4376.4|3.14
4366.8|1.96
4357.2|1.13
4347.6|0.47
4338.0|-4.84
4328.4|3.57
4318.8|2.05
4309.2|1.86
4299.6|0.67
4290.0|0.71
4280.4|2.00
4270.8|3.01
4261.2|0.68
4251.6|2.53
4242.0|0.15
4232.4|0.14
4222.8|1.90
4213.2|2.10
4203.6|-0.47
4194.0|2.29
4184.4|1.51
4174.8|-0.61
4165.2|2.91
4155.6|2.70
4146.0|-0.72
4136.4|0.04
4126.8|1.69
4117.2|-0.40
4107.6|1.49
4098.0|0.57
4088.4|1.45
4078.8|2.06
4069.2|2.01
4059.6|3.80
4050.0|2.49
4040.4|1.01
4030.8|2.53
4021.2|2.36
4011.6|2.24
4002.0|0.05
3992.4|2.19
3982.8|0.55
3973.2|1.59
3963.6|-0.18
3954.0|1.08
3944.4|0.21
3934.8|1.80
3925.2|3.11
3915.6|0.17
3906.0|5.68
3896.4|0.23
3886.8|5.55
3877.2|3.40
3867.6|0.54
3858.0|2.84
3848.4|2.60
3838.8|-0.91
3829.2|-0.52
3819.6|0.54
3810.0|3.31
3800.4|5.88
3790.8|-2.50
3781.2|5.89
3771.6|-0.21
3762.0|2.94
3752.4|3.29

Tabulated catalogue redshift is 0.388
